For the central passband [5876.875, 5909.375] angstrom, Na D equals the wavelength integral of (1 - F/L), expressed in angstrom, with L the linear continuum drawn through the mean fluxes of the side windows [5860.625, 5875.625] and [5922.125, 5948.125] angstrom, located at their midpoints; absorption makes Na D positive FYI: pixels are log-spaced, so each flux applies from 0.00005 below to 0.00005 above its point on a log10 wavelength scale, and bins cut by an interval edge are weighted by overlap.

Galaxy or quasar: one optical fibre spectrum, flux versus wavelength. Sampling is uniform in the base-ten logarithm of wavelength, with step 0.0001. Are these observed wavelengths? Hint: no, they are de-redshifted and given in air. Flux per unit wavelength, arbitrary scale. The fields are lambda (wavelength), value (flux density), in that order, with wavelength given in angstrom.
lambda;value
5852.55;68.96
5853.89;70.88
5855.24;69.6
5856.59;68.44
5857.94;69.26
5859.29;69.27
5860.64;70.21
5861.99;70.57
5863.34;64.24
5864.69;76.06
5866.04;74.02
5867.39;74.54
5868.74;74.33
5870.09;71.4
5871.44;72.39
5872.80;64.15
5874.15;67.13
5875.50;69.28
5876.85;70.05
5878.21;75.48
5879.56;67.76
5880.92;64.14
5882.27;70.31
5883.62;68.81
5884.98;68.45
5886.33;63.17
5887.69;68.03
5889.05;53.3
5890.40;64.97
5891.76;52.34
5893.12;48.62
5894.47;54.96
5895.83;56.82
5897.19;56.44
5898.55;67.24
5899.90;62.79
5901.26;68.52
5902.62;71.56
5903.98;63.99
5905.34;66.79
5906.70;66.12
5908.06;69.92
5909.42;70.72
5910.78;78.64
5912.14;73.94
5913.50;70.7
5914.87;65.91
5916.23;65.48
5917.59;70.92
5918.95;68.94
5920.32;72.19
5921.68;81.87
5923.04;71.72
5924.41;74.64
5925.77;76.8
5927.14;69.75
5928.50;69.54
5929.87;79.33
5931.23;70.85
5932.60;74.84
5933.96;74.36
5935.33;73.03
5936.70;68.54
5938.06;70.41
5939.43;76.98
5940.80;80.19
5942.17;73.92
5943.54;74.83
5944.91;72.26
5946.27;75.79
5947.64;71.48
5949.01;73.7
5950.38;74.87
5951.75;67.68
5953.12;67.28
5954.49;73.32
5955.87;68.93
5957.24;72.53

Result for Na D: 3.5 angstrom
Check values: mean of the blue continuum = 70.8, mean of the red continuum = 73.7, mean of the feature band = 64.2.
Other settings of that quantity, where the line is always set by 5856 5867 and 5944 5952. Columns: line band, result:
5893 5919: 2.0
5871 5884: 0.4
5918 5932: -0.2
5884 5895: 1.8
